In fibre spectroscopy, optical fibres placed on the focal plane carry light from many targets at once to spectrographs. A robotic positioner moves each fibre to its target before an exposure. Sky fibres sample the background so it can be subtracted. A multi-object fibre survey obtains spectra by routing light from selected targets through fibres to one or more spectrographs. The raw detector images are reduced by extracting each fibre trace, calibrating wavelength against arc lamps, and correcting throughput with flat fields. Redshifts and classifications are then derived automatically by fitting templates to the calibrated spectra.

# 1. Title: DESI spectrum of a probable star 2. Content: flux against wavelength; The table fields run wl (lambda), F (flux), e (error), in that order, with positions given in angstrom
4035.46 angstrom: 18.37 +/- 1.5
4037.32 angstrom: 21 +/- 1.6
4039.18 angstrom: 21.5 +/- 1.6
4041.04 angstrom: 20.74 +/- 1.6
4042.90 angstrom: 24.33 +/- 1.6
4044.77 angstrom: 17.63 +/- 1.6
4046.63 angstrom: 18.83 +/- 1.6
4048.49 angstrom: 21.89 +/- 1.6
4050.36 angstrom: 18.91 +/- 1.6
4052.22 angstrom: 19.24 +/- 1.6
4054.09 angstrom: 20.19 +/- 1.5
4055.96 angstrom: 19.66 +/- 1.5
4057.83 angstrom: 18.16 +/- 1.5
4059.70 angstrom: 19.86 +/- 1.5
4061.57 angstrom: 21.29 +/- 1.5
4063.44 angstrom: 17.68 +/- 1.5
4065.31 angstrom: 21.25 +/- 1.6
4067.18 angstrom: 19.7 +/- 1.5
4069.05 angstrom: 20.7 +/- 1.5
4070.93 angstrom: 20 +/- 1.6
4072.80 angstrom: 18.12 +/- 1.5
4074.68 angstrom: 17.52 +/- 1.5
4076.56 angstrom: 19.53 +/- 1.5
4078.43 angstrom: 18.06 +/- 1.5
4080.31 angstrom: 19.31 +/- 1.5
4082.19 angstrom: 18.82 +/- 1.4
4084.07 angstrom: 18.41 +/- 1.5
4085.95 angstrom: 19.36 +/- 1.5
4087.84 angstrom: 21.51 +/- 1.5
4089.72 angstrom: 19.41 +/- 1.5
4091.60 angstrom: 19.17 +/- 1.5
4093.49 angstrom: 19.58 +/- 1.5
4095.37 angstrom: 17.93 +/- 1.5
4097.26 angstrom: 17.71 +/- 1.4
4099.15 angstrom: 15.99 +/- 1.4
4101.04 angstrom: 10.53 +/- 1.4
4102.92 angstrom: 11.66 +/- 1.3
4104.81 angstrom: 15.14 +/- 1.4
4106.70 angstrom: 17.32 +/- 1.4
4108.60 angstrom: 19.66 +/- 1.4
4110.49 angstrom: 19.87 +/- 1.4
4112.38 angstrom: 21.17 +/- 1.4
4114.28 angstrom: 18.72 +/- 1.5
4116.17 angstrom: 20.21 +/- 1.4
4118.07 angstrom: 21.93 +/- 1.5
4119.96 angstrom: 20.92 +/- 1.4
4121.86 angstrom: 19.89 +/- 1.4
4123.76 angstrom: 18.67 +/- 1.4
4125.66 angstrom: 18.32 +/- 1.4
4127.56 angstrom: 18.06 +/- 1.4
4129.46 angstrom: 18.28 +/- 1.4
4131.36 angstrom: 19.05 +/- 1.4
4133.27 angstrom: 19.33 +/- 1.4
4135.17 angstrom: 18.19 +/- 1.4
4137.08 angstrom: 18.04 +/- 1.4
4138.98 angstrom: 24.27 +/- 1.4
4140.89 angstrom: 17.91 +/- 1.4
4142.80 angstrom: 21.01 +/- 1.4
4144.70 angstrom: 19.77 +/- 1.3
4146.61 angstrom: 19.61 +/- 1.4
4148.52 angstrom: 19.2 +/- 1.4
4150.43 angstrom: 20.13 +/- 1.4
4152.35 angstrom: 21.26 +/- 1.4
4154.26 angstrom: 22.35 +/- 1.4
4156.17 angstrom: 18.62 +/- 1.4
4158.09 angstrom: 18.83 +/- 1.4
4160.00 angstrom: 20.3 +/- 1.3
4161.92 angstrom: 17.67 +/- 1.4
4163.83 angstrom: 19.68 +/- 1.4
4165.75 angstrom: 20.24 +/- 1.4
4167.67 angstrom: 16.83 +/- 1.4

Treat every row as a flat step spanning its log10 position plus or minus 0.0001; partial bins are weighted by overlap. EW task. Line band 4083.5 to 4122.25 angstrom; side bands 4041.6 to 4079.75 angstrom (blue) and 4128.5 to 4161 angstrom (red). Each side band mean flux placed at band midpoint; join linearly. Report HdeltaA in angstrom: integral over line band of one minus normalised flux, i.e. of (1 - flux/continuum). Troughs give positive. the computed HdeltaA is 2.63 angstrom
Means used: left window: 19.6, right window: 19.8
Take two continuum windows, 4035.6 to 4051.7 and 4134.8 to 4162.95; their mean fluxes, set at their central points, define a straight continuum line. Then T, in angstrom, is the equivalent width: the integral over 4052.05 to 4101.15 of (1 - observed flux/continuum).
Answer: 3.14 angstrom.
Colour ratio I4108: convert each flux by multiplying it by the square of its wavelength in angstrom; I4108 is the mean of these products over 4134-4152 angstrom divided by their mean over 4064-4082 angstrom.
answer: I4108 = 1.06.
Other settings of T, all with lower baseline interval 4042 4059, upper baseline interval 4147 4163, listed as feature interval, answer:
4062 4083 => 0.7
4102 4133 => 1.7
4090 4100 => 0.8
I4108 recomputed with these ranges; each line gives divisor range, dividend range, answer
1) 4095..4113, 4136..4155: 1.25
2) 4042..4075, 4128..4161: 1.04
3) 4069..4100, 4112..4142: 1.06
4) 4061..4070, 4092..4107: 0.80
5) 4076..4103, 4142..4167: 1.14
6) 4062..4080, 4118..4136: 1.02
